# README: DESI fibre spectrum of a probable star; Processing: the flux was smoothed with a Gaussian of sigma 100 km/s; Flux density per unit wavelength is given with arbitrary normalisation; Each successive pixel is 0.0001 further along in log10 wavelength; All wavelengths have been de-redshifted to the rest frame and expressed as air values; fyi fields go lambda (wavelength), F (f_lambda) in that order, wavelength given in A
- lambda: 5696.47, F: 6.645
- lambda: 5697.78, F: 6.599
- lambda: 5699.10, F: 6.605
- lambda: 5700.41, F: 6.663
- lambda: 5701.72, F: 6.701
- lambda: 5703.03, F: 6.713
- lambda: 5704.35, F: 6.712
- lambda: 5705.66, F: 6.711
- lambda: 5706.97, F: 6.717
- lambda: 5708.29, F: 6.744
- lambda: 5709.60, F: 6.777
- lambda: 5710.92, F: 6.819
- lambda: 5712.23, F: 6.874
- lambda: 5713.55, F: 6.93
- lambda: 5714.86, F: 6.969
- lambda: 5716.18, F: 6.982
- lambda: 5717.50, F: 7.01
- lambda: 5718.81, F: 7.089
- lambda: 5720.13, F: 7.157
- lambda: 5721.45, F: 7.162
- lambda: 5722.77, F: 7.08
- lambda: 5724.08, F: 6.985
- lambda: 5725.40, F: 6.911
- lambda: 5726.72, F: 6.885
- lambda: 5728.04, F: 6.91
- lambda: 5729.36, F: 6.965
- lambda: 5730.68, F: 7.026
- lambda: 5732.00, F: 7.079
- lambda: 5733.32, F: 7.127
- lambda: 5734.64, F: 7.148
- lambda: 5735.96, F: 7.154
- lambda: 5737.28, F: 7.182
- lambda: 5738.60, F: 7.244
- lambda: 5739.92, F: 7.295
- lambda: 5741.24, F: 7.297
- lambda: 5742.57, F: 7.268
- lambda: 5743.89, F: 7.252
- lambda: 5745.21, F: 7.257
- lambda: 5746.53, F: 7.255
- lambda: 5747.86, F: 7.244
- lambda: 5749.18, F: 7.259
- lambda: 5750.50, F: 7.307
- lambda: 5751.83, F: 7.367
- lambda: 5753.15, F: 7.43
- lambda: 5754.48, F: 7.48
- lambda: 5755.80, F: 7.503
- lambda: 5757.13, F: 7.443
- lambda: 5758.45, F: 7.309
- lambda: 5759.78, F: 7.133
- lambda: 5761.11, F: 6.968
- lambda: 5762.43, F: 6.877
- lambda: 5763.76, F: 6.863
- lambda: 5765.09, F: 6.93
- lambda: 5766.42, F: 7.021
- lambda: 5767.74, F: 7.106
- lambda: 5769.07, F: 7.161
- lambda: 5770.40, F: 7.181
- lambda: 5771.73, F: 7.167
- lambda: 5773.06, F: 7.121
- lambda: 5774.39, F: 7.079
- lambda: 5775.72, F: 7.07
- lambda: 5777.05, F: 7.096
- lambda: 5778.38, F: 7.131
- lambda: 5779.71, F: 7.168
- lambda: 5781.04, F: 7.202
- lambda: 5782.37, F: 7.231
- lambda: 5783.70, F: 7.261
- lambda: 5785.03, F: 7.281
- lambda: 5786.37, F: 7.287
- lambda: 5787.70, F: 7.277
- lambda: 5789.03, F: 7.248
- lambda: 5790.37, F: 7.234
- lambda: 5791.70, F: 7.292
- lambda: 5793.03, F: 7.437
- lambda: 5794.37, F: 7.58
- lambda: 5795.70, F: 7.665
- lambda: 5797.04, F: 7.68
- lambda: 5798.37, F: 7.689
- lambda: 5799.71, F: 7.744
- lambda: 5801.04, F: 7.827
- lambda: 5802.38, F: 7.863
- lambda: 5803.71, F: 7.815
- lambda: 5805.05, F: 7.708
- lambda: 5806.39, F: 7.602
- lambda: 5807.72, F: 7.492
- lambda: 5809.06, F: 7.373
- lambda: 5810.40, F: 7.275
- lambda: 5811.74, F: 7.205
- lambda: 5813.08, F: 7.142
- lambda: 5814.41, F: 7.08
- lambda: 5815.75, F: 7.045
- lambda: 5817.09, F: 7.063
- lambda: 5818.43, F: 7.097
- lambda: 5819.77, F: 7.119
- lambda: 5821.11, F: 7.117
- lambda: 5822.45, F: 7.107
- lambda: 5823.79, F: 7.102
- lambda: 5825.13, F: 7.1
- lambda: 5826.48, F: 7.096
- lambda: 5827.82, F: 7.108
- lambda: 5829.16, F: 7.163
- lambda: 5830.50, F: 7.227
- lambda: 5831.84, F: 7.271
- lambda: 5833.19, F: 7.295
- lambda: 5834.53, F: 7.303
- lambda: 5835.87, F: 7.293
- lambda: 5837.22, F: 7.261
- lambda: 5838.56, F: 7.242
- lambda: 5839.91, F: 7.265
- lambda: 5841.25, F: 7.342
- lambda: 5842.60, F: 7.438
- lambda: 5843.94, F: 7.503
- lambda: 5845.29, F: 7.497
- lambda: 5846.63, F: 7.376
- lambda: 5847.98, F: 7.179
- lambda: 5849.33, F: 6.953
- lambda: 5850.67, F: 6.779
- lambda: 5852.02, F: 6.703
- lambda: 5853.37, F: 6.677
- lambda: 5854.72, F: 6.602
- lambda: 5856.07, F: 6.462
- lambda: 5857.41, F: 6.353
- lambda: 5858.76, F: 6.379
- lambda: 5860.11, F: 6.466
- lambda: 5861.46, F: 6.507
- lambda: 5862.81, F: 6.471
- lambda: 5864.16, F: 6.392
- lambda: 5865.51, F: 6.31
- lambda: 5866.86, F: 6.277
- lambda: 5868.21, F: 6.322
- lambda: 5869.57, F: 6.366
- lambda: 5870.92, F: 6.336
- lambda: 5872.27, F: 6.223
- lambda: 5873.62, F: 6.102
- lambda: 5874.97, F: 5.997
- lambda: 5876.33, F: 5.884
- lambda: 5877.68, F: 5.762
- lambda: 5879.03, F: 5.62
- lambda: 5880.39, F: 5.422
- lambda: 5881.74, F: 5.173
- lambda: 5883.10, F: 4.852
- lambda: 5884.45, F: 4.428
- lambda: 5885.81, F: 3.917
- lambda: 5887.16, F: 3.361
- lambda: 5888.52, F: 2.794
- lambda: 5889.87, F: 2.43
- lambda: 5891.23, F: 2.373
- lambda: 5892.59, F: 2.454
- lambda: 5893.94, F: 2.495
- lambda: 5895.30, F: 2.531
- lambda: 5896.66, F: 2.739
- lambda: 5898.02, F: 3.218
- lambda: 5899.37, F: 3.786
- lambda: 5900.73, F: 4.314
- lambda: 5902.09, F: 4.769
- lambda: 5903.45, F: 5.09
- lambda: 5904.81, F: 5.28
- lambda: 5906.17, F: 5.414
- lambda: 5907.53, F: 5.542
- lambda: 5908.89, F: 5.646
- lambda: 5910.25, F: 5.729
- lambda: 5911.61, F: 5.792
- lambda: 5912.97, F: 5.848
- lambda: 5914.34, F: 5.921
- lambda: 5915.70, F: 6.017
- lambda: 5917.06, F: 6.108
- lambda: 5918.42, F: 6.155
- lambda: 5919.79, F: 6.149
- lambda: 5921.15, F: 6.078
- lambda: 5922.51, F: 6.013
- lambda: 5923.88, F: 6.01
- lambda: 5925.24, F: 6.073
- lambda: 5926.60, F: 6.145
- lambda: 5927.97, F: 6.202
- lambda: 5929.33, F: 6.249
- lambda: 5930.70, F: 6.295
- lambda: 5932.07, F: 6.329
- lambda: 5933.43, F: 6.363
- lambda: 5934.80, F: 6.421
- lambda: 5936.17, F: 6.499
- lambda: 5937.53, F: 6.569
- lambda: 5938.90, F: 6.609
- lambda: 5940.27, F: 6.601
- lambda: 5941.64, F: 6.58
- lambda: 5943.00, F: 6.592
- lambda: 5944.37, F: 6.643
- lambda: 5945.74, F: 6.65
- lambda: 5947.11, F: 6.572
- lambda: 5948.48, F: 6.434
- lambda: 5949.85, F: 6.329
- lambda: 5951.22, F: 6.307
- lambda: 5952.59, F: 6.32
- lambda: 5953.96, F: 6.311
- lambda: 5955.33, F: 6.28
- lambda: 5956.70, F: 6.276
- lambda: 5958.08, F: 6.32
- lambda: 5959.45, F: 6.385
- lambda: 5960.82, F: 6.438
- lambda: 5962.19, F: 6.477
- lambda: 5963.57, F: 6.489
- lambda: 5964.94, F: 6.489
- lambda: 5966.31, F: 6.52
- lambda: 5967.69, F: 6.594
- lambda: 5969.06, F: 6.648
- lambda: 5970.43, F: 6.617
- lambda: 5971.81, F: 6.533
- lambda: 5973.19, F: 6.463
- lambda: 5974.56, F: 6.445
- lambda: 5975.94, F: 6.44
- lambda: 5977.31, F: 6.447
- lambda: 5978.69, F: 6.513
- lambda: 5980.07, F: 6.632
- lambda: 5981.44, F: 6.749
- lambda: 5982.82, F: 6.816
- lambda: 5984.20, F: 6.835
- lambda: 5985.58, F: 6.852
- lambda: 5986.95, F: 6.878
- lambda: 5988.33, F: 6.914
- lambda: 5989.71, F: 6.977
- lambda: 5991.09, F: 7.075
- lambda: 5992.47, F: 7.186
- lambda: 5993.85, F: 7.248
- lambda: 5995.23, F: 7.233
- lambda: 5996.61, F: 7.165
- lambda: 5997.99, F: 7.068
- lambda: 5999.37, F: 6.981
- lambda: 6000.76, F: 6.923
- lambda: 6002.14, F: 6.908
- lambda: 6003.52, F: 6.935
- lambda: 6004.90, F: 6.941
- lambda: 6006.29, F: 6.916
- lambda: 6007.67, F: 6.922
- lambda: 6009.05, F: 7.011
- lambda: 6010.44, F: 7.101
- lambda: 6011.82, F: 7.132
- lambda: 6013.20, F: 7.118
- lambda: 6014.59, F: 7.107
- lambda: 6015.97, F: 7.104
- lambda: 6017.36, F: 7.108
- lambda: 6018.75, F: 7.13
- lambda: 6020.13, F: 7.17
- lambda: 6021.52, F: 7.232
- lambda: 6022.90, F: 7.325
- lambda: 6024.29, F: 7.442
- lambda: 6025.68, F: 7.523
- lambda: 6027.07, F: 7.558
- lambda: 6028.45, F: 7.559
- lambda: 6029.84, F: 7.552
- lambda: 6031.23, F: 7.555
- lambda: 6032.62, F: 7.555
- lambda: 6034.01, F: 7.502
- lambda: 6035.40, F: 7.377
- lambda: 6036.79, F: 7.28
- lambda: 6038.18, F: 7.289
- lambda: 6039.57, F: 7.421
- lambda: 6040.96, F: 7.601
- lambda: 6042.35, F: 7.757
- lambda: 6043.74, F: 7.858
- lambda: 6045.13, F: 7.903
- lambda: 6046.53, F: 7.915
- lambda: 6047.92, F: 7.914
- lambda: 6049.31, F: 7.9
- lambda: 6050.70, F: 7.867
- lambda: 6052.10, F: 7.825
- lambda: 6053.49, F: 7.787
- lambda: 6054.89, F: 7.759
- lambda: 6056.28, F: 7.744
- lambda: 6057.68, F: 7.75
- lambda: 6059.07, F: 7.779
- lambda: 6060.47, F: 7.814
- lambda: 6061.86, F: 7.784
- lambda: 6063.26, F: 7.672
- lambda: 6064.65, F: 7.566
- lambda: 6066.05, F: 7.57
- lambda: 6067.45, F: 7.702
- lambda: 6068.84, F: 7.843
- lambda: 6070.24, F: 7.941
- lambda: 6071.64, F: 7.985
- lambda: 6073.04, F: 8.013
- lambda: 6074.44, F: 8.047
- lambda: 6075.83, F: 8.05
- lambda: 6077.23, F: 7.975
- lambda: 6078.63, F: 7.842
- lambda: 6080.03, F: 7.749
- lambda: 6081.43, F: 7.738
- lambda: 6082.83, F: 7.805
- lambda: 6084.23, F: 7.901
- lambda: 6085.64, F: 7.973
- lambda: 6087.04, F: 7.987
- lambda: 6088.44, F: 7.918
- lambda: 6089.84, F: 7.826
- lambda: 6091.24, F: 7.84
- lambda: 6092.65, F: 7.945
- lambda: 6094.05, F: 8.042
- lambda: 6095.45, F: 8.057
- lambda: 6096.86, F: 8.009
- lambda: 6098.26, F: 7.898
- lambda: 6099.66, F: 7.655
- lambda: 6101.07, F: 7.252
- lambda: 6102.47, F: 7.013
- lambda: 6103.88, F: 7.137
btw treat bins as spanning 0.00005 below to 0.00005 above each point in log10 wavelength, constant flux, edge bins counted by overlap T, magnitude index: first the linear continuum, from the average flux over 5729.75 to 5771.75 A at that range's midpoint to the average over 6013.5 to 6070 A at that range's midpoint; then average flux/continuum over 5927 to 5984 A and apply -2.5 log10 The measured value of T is 0.15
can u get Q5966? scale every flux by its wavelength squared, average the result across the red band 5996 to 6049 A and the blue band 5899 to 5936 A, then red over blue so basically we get 1.3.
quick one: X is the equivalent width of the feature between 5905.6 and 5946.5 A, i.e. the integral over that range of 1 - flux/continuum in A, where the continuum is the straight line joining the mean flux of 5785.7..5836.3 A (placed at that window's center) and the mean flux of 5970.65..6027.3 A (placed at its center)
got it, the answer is 5.4 A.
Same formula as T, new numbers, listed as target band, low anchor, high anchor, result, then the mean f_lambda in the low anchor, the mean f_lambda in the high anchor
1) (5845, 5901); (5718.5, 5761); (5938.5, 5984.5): 0.26 mag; 7.19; 6.51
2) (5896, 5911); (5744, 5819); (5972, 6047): 0.47 mag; 7.3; 7.14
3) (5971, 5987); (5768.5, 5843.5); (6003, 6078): 0.13 mag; 7.3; 7.54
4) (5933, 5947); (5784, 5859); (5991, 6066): 0.12 mag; 7.24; 7.41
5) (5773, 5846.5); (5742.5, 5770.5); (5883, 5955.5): -0.11 mag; 7.21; 5.38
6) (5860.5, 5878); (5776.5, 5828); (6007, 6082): 0.19 mag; 7.33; 7.59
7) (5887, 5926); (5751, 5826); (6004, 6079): 0.49 mag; 7.28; 7.56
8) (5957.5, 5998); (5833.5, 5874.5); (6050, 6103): 0.10 mag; 6.78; 7.82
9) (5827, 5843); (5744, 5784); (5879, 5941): -0.17 mag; 7.19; 5.12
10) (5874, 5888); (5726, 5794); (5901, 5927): 0.20 mag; 7.19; 5.75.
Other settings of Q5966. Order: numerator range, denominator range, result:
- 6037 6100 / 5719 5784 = 1.22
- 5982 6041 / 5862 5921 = 1.48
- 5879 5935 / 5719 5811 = 0.72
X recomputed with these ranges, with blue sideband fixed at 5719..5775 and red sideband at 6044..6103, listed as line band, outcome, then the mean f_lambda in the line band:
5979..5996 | 1.6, 6.94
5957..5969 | 1.8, 6.47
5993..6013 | 1.7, 7.04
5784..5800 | -0.4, 7.44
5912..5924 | 2.4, 6.03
